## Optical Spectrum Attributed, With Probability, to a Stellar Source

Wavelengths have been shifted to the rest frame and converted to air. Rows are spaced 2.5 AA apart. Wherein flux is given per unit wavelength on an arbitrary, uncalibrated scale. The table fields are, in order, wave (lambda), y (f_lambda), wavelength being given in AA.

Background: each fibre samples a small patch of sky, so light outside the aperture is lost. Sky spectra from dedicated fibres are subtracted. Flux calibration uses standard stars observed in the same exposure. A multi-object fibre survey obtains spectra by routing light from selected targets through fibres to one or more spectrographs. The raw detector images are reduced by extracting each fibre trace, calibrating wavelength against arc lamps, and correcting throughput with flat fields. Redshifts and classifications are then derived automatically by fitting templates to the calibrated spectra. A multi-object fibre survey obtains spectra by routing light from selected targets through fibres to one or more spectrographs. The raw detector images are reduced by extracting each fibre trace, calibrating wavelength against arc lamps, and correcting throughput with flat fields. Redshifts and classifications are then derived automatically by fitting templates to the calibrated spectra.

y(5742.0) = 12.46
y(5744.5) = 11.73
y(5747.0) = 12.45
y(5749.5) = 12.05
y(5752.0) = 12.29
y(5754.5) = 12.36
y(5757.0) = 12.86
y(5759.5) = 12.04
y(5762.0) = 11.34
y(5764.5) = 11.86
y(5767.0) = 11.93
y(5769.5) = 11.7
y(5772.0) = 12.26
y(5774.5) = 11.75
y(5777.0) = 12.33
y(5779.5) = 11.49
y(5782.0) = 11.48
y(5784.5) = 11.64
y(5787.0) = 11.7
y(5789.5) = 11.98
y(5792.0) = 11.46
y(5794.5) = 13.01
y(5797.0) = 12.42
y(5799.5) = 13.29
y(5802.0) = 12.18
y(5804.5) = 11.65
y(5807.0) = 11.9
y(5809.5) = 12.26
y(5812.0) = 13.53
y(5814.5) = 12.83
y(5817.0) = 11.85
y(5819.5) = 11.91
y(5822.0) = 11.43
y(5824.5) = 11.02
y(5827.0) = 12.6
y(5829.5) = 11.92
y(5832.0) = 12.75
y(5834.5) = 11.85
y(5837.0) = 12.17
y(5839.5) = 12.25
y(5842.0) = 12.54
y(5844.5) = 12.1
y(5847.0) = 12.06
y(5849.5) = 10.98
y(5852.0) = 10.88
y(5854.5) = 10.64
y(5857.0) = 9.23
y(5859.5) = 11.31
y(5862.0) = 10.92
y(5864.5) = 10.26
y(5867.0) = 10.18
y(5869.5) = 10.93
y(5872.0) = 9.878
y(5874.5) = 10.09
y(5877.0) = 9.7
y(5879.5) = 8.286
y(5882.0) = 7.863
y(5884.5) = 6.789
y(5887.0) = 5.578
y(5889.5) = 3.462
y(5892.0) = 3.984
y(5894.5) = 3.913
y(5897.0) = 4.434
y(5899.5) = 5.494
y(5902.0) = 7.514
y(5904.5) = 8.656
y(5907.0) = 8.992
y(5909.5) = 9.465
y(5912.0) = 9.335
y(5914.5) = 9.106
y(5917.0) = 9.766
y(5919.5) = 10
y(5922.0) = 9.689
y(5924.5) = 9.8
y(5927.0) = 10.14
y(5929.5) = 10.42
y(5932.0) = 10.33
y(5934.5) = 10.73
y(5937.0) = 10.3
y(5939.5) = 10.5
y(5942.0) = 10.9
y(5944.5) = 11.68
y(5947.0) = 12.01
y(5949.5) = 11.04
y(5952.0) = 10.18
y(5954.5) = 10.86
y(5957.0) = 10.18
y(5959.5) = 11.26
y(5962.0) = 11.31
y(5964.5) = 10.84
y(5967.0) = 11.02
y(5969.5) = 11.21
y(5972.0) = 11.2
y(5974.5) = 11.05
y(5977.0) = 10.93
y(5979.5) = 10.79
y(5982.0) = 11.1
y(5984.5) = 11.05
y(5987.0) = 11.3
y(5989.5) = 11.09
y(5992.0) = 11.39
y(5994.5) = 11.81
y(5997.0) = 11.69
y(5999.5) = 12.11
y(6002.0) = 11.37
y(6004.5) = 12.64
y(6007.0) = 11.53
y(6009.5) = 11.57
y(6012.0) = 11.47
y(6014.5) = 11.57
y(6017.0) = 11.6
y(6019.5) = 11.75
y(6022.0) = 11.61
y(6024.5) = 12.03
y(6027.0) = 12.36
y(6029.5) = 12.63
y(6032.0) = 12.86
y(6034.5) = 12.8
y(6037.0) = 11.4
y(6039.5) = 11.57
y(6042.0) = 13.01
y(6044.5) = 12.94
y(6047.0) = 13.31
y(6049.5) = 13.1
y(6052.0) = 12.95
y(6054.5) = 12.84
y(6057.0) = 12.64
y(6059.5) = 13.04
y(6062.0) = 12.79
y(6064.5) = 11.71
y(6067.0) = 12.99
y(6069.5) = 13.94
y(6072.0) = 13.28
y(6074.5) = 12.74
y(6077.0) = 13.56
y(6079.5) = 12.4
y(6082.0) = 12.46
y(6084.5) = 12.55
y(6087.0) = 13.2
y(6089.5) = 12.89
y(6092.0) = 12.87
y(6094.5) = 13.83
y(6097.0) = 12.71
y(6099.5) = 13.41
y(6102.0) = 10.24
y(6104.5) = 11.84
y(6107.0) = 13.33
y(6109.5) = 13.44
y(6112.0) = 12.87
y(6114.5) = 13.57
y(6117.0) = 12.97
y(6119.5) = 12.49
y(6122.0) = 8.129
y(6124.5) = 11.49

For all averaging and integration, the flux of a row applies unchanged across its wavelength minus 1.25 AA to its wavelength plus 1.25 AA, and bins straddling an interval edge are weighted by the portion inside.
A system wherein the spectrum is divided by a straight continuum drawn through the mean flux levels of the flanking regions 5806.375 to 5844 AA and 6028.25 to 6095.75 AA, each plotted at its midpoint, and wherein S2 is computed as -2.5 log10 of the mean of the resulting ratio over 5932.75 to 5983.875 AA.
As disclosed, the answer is 0.15 mag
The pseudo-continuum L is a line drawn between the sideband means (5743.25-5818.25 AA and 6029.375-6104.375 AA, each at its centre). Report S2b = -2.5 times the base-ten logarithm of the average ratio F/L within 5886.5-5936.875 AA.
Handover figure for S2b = 0.460 mag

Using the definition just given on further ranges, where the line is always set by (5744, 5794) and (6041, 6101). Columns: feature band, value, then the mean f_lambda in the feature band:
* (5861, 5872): 0.17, 10.5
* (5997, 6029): 0.08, 11.8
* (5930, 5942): 0.19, 10.5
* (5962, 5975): 0.14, 11.1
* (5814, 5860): 0.04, 11.7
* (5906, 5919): 0.31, 9.38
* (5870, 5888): 0.41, 8.46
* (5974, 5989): 0.15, 11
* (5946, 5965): 0.15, 11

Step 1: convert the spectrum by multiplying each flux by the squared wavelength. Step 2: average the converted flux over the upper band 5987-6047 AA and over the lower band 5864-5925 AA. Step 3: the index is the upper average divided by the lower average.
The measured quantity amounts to 1.5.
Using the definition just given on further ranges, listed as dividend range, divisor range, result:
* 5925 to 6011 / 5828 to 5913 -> 1.23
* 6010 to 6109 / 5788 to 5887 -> 1.21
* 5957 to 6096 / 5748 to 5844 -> 1.08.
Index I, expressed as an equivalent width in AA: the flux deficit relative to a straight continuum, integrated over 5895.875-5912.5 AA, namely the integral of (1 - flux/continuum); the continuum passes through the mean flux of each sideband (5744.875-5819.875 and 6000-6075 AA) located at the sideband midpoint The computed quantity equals 6.25 AA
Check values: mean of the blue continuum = 12.1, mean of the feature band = 7.65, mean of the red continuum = 12.4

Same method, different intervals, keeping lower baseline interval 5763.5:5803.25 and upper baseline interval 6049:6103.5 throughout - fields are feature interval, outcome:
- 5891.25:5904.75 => 7.5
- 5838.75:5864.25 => 2.0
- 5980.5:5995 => 1.5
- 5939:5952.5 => 1.4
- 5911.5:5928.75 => 3.7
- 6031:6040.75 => 0.4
